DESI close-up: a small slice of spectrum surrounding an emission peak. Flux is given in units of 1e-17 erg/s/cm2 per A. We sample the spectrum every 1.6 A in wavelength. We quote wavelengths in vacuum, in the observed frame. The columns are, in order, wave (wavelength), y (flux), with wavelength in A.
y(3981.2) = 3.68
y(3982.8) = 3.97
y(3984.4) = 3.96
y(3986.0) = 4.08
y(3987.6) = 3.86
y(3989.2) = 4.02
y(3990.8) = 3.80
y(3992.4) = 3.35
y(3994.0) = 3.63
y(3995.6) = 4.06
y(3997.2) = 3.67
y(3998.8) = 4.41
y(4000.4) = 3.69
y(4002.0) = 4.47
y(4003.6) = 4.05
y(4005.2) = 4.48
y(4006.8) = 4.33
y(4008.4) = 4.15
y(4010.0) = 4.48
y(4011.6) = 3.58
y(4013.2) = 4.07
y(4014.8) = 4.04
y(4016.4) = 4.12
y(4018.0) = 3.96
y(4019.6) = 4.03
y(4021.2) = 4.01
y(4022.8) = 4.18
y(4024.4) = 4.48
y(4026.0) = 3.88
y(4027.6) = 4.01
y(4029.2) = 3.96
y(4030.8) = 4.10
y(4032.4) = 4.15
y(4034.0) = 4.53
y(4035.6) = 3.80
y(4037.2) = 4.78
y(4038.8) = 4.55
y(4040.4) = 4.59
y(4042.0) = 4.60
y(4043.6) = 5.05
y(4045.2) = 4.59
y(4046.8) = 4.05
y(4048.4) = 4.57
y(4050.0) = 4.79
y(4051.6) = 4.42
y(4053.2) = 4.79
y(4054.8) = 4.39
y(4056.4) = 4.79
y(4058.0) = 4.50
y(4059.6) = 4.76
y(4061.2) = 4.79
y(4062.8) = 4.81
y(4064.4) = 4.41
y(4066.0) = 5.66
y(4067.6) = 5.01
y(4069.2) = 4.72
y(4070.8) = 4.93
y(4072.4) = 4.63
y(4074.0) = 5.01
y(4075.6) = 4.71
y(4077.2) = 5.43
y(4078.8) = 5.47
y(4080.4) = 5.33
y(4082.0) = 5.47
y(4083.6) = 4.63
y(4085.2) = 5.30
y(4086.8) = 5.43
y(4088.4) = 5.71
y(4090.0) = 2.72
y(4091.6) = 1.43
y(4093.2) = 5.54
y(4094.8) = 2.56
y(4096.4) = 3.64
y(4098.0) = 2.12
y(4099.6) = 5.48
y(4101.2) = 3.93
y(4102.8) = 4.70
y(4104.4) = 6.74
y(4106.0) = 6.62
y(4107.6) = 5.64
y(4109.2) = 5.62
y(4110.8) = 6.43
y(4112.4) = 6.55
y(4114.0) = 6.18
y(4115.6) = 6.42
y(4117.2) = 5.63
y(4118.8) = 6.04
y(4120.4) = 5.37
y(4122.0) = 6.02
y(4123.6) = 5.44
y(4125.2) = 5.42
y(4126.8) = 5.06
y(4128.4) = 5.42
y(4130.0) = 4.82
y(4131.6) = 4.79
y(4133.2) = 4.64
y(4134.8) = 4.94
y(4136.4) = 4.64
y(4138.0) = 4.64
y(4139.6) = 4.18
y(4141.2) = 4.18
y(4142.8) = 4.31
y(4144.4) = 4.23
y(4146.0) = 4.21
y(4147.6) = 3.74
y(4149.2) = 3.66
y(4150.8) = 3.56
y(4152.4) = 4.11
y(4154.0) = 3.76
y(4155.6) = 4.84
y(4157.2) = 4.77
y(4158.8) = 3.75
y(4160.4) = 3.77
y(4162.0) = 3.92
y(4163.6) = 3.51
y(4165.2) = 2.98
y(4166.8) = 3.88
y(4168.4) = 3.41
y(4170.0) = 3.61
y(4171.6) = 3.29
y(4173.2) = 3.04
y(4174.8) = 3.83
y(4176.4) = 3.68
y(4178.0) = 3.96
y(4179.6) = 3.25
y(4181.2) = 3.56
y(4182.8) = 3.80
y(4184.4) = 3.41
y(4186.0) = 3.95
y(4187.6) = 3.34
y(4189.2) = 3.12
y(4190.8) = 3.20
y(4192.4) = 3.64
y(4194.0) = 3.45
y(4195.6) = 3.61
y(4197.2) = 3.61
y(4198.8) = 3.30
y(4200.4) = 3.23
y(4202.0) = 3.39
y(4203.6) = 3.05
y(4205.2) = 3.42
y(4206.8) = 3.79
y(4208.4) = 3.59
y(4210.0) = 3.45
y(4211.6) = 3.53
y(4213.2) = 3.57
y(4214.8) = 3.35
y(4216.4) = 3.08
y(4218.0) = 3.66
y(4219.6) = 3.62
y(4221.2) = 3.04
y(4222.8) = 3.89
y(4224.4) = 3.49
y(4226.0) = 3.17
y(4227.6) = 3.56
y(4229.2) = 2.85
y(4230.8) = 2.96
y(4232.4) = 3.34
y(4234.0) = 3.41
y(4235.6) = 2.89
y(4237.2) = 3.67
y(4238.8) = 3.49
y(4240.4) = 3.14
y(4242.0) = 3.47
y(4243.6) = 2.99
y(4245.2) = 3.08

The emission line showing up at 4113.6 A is C IV 1549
